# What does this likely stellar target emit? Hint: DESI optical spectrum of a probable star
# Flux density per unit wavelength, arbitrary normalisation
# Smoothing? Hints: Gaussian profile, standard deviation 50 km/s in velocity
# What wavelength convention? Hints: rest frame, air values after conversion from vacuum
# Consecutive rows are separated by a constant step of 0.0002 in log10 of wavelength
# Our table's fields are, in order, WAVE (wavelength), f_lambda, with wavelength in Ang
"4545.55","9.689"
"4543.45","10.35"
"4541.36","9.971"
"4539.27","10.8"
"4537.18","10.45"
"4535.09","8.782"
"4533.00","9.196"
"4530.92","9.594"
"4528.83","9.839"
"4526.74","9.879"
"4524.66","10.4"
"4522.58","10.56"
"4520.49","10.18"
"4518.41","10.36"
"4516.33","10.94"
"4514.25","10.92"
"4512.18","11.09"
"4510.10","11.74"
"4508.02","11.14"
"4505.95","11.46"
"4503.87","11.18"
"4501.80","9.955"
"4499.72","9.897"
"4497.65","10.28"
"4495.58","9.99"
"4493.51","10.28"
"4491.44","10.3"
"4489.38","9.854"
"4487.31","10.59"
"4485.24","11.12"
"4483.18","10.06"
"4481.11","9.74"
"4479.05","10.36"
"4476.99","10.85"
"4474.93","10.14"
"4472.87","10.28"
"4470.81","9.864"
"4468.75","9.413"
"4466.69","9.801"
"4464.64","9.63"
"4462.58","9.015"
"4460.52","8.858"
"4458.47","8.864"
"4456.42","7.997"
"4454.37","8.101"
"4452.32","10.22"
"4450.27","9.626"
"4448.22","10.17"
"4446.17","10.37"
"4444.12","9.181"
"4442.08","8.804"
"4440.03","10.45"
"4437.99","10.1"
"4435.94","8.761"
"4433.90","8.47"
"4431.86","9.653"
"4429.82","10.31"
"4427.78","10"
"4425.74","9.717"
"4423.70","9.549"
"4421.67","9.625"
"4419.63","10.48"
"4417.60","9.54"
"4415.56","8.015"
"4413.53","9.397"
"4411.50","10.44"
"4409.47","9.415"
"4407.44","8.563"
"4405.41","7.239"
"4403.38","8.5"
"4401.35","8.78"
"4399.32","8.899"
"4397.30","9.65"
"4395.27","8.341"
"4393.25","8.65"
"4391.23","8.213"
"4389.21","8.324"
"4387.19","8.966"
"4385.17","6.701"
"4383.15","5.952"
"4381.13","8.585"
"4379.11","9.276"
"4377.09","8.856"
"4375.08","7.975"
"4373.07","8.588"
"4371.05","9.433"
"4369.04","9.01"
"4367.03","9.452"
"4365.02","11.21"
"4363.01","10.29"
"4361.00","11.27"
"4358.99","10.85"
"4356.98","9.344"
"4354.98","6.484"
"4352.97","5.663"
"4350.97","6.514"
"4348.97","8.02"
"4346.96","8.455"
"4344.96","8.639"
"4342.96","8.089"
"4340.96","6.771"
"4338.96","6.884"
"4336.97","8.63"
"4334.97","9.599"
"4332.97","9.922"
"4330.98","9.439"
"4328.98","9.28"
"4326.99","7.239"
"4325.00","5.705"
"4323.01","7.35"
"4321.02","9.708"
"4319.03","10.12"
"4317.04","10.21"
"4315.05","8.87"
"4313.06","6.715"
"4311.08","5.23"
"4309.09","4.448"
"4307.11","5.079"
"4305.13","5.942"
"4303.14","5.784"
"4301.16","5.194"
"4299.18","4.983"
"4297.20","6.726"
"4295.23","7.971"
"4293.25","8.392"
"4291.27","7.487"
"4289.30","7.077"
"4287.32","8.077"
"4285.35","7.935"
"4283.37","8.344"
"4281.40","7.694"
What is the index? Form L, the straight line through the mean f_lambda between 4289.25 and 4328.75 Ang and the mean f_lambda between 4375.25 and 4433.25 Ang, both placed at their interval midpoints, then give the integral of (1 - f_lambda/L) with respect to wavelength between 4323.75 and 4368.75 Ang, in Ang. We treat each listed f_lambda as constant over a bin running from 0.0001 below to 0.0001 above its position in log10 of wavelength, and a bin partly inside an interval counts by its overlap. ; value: -4.3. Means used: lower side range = 7.06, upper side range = 8.9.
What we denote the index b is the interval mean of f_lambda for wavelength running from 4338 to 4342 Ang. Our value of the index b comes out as 6.84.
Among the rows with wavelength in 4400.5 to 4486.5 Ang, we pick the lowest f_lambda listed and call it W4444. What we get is 7.239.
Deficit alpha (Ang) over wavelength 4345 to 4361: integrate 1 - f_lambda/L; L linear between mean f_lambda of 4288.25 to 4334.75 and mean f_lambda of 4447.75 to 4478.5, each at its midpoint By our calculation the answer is -0.4 Ang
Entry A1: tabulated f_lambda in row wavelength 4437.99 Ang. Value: 10.1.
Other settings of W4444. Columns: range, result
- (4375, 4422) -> 5.952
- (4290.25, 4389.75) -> 4.448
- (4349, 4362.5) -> 5.663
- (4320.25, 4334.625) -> 5.705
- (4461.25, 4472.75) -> 9.015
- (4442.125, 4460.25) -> 7.997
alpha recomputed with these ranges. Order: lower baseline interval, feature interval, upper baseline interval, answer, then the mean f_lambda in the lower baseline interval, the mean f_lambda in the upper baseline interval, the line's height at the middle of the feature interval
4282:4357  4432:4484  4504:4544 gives -0.45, 7.51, 10.4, 9.48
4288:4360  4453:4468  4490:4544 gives 0.97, 7.58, 10.4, 9.55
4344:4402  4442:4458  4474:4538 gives 0.51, 8.63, 10.4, 9.63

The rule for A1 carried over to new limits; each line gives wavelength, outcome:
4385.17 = 6.701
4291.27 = 7.487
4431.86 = 9.653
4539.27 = 10.8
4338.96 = 6.884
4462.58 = 9.015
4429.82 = 10.31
